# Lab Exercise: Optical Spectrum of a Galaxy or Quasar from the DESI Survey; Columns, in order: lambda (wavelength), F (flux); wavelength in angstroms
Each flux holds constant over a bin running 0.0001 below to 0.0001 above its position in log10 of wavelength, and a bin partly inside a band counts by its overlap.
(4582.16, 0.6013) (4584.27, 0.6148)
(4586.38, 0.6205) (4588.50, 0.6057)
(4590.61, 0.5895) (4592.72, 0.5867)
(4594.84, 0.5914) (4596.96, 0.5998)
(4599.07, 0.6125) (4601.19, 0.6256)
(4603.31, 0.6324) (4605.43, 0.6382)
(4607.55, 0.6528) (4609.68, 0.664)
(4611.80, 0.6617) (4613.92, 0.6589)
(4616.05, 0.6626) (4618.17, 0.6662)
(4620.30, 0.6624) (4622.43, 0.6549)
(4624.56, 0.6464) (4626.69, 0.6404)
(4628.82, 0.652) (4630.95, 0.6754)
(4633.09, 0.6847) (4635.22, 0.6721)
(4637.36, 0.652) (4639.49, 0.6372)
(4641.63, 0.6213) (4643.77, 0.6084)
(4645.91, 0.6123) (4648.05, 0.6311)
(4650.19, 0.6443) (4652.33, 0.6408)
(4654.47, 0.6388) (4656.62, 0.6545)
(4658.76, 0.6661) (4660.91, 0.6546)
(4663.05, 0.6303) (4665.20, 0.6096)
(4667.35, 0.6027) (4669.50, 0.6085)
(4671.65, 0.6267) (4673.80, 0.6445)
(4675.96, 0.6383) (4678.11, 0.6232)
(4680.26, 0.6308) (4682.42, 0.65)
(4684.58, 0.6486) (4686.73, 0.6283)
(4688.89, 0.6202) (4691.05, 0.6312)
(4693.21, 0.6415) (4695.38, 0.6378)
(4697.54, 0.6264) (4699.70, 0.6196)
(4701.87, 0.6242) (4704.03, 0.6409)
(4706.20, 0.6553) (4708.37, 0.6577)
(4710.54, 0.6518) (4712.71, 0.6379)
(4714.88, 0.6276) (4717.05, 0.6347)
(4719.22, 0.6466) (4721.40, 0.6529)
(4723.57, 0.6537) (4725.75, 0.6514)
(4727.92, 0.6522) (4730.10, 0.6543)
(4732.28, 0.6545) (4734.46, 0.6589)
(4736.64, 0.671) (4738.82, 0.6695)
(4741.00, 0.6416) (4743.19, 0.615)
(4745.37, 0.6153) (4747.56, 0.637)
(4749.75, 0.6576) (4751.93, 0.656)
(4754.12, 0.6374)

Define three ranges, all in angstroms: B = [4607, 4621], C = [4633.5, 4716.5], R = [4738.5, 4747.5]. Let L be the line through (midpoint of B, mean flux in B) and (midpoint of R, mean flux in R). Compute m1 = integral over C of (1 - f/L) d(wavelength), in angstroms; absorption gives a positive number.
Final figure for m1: 1.5 angstroms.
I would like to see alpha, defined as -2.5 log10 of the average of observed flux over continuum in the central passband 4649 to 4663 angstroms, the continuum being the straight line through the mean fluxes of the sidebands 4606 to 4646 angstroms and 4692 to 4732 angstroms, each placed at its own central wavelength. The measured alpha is 0.00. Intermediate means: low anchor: 0.653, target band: 0.649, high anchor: 0.643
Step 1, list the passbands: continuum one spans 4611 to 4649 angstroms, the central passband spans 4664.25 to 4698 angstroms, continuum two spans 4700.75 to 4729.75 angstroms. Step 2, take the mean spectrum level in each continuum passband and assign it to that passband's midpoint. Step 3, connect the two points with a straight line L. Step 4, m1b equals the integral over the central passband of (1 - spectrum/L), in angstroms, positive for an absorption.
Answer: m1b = 0.9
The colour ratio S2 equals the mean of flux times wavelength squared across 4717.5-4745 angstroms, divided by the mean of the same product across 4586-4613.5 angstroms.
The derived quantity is 1.11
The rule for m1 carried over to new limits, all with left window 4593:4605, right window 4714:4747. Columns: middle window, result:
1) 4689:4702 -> 0.2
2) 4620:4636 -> -1.1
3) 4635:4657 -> -0.4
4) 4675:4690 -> 0.0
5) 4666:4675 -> 0.1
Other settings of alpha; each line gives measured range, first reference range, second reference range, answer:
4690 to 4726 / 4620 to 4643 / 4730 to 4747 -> 0.01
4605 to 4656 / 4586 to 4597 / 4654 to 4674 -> -0.06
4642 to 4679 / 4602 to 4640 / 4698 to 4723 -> 0.03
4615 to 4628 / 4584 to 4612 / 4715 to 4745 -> -0.05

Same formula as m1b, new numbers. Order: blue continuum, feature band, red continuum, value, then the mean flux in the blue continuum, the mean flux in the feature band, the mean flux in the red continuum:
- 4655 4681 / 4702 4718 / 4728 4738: 0.2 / 0.633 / 0.643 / 0.659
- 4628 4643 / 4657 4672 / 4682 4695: 0.4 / 0.655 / 0.63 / 0.636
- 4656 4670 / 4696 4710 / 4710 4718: 0.0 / 0.633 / 0.638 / 0.637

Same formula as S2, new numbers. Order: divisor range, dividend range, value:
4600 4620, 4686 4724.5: 1.02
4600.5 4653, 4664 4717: 1.00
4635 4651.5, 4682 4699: 1.02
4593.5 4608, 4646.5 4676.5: 1.05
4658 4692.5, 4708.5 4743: 1.05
